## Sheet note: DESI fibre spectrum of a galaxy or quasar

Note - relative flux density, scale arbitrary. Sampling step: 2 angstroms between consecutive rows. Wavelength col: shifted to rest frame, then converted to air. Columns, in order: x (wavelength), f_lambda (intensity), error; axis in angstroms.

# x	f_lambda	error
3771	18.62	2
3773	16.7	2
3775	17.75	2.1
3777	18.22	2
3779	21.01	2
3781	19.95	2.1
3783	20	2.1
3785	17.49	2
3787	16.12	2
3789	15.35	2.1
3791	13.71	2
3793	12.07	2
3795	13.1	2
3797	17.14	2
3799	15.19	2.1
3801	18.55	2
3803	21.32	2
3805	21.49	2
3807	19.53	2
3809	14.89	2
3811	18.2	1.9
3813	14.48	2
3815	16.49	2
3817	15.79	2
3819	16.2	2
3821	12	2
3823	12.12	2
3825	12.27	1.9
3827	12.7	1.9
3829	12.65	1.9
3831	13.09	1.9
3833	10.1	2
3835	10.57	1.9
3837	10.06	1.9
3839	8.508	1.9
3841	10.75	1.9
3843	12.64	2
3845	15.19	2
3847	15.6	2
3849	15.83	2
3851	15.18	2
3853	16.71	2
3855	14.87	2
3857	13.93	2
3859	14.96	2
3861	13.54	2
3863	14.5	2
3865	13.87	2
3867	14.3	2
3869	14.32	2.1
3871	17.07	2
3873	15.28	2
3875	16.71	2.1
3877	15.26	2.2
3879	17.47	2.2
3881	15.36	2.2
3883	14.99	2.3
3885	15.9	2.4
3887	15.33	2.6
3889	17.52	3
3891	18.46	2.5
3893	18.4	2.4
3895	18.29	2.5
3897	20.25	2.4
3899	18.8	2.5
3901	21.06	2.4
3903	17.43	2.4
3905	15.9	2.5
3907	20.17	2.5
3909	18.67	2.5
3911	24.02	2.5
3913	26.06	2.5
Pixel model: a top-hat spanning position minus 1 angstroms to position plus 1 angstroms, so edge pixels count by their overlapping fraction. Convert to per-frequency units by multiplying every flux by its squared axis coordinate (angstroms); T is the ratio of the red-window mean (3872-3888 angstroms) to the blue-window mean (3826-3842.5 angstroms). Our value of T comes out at 1.5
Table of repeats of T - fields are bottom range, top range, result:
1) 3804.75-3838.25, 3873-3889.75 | 1.17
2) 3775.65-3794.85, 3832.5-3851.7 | 0.76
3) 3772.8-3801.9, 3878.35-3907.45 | 1.11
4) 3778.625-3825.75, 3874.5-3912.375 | 1.15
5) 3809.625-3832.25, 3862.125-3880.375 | 1.12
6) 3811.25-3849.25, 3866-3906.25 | 1.34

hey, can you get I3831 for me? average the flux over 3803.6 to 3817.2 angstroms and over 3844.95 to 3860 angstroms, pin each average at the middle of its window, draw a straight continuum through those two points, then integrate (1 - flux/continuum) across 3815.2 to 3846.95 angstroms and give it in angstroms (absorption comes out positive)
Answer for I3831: 7.5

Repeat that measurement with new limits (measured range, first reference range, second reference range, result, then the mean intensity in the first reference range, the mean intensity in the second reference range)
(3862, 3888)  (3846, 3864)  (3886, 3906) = 1.8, 15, 18.1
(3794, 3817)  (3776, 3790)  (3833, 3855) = -1.3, 18.3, 13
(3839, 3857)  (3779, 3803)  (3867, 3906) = 2.8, 16.7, 17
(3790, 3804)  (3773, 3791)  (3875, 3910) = 1.6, 17.9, 17.6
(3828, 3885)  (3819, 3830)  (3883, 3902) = 4.4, 12.7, 18.1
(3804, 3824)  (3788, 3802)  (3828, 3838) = -4.4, 15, 11.3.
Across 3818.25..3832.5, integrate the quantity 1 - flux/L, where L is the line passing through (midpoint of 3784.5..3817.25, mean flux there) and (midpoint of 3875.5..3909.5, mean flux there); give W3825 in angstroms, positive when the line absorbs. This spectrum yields 3.4 angstroms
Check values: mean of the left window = 16.5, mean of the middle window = 12.8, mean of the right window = 17.6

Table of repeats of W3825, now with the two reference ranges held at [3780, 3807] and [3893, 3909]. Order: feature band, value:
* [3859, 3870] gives 2.4 angstroms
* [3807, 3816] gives 0.5 angstroms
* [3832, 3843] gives 4.7 angstroms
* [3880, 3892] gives 1.5 angstroms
